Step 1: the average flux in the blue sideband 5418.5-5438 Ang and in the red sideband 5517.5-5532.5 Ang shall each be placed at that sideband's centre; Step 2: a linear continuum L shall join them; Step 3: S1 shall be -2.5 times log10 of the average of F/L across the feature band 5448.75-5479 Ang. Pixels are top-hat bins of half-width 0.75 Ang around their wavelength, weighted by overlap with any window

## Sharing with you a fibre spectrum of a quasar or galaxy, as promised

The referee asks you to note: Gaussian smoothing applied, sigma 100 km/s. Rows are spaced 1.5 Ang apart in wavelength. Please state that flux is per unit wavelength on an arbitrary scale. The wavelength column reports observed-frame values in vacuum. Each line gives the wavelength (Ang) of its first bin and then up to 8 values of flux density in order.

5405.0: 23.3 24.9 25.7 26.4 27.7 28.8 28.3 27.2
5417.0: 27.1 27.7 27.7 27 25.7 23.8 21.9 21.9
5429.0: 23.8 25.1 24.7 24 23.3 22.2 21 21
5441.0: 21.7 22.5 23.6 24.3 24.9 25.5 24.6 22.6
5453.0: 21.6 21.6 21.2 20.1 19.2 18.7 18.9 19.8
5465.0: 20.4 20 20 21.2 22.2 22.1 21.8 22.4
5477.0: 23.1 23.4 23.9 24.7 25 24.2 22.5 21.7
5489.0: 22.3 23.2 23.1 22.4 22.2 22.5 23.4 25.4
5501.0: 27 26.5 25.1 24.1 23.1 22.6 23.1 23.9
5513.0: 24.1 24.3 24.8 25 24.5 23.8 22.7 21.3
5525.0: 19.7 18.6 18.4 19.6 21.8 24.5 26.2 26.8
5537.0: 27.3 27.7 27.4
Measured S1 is 0.095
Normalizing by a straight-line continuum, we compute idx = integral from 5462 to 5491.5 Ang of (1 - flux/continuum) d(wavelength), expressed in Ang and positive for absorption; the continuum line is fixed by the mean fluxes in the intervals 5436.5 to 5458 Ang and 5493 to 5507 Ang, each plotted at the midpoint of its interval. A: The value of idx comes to 1.6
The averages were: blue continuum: 22.6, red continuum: 24.3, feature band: 22.2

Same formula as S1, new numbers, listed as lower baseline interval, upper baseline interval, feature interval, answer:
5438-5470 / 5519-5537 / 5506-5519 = -0.08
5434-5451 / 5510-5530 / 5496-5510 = -0.08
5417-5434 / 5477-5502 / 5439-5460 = 0.09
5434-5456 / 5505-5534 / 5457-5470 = 0.15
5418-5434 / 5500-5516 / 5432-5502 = 0.10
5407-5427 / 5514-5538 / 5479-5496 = 0.05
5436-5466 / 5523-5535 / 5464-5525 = -0.08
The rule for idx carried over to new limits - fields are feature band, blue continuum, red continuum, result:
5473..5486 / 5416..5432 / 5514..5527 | 0.2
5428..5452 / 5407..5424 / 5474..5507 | 2.4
